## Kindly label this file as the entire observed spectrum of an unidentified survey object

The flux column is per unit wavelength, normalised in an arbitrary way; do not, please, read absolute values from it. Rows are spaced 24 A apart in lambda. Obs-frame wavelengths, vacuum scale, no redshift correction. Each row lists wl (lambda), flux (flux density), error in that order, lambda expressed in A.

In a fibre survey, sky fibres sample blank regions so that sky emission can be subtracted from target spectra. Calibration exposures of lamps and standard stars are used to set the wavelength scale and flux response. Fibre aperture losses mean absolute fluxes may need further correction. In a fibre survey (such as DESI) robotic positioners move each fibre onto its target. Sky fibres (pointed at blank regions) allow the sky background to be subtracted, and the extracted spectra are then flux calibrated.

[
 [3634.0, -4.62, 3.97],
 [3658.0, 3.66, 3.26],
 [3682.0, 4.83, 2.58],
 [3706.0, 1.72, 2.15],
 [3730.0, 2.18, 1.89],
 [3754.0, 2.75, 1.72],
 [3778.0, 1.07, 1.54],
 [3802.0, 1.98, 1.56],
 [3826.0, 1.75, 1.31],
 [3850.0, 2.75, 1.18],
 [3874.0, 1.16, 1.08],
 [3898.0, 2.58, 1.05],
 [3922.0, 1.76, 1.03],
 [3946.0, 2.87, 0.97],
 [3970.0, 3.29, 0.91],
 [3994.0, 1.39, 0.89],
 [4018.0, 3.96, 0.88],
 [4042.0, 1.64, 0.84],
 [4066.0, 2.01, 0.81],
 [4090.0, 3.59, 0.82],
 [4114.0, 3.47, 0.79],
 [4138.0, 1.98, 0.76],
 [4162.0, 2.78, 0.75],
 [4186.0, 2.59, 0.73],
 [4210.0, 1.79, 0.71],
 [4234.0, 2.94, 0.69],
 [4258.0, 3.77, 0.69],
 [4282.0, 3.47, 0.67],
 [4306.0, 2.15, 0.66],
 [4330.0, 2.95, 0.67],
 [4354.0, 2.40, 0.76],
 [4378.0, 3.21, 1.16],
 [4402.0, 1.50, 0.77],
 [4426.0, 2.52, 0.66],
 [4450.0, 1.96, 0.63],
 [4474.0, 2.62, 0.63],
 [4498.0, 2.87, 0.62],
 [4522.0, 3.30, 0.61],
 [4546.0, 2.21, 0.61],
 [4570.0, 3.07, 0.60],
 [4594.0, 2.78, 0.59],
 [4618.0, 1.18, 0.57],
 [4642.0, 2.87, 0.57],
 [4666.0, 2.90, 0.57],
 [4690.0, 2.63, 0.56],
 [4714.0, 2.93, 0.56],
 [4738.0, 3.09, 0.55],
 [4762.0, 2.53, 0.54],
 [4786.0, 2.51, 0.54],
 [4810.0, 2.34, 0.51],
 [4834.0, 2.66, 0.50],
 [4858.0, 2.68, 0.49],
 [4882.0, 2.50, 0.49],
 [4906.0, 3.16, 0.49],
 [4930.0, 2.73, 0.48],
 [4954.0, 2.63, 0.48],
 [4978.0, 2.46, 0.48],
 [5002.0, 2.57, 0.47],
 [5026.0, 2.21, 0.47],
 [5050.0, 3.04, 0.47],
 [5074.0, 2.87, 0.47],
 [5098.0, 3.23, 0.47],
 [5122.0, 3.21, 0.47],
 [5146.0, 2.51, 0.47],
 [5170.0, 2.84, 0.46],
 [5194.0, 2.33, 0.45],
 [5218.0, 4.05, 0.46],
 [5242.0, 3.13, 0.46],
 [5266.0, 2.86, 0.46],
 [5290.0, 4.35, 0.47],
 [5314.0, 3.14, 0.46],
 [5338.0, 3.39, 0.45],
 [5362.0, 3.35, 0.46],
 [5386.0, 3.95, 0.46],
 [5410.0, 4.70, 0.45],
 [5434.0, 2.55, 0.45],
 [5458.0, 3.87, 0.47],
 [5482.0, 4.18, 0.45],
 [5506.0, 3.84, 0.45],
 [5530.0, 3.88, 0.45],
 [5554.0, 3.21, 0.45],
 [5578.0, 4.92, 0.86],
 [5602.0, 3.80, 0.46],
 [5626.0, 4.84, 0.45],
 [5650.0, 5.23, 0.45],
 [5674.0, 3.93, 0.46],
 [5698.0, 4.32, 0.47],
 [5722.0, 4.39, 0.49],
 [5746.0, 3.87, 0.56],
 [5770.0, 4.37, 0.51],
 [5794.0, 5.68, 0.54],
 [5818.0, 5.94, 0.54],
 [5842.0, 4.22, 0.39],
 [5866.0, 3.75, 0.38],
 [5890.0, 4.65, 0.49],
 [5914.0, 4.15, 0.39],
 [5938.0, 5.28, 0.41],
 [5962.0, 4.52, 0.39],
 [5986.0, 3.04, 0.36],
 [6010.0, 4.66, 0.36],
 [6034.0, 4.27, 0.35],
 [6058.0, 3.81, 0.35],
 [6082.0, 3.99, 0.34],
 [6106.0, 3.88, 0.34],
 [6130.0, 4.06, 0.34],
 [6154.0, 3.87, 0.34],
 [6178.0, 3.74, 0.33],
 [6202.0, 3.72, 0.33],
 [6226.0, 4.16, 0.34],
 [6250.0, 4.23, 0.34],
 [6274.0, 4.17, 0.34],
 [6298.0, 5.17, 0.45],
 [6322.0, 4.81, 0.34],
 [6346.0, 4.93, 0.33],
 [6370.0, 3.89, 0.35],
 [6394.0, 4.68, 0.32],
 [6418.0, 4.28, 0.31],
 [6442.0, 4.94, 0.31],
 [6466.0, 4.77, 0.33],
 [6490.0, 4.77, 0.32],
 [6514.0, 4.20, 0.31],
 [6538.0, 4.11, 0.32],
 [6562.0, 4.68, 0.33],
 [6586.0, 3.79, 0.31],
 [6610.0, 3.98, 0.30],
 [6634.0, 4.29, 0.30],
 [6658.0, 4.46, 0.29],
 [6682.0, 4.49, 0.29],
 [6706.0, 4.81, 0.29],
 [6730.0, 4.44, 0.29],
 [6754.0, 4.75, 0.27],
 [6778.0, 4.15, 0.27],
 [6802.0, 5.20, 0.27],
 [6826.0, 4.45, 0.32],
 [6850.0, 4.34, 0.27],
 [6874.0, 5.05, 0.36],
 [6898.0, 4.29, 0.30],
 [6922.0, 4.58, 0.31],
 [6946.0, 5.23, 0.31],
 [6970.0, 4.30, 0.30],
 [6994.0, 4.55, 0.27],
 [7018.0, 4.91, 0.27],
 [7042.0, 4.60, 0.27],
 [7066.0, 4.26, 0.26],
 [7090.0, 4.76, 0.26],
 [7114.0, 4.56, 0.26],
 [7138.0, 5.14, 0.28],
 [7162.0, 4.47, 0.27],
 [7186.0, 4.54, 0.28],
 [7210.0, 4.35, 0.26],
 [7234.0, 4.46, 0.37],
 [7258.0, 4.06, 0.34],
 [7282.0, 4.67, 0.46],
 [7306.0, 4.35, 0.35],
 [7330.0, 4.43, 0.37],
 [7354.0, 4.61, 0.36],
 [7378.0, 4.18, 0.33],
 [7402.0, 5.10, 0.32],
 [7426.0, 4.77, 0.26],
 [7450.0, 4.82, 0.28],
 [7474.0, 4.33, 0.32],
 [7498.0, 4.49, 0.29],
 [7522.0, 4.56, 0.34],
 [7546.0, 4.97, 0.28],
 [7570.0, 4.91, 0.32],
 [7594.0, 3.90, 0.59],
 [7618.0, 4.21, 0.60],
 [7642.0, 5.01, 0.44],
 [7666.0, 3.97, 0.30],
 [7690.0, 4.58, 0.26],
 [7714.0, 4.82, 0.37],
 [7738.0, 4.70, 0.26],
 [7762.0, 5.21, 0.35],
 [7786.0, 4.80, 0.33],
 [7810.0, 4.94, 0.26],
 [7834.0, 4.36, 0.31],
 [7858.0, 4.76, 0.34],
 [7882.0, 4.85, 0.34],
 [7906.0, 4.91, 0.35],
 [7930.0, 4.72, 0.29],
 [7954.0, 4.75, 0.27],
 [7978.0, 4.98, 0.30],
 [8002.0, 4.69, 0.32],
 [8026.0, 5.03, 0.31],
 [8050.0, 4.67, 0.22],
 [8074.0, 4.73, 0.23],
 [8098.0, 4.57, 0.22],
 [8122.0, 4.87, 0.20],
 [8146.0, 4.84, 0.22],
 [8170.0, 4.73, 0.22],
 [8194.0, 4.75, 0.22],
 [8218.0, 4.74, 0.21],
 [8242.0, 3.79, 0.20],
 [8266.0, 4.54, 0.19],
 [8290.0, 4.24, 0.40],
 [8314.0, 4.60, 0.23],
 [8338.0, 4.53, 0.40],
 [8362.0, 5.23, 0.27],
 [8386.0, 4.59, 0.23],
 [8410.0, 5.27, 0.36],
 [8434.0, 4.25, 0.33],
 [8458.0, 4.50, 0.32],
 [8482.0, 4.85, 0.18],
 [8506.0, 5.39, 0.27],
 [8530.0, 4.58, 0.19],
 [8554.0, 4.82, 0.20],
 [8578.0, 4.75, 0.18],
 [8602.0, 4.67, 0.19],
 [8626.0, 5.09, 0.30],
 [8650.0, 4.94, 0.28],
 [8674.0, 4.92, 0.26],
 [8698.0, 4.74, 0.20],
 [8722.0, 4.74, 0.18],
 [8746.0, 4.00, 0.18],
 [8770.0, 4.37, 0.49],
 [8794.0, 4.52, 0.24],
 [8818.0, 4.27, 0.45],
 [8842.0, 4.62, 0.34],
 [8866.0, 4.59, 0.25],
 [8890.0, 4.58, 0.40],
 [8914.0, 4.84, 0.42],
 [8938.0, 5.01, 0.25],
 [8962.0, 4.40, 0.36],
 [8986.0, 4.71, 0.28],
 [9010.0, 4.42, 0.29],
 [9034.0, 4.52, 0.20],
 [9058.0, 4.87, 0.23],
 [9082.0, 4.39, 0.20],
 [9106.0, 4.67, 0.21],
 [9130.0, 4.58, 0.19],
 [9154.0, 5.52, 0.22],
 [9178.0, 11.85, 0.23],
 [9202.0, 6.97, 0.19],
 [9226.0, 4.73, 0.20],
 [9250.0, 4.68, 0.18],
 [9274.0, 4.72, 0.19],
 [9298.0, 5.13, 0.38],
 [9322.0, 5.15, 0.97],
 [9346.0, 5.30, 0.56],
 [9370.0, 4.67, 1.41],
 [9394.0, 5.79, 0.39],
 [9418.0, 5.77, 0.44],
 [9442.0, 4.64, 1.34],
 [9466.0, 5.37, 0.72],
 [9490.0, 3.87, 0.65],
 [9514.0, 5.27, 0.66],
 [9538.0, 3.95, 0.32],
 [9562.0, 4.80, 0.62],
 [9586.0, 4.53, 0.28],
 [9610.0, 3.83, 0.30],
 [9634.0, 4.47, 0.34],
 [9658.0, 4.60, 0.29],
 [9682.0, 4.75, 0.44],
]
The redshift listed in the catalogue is 0.398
